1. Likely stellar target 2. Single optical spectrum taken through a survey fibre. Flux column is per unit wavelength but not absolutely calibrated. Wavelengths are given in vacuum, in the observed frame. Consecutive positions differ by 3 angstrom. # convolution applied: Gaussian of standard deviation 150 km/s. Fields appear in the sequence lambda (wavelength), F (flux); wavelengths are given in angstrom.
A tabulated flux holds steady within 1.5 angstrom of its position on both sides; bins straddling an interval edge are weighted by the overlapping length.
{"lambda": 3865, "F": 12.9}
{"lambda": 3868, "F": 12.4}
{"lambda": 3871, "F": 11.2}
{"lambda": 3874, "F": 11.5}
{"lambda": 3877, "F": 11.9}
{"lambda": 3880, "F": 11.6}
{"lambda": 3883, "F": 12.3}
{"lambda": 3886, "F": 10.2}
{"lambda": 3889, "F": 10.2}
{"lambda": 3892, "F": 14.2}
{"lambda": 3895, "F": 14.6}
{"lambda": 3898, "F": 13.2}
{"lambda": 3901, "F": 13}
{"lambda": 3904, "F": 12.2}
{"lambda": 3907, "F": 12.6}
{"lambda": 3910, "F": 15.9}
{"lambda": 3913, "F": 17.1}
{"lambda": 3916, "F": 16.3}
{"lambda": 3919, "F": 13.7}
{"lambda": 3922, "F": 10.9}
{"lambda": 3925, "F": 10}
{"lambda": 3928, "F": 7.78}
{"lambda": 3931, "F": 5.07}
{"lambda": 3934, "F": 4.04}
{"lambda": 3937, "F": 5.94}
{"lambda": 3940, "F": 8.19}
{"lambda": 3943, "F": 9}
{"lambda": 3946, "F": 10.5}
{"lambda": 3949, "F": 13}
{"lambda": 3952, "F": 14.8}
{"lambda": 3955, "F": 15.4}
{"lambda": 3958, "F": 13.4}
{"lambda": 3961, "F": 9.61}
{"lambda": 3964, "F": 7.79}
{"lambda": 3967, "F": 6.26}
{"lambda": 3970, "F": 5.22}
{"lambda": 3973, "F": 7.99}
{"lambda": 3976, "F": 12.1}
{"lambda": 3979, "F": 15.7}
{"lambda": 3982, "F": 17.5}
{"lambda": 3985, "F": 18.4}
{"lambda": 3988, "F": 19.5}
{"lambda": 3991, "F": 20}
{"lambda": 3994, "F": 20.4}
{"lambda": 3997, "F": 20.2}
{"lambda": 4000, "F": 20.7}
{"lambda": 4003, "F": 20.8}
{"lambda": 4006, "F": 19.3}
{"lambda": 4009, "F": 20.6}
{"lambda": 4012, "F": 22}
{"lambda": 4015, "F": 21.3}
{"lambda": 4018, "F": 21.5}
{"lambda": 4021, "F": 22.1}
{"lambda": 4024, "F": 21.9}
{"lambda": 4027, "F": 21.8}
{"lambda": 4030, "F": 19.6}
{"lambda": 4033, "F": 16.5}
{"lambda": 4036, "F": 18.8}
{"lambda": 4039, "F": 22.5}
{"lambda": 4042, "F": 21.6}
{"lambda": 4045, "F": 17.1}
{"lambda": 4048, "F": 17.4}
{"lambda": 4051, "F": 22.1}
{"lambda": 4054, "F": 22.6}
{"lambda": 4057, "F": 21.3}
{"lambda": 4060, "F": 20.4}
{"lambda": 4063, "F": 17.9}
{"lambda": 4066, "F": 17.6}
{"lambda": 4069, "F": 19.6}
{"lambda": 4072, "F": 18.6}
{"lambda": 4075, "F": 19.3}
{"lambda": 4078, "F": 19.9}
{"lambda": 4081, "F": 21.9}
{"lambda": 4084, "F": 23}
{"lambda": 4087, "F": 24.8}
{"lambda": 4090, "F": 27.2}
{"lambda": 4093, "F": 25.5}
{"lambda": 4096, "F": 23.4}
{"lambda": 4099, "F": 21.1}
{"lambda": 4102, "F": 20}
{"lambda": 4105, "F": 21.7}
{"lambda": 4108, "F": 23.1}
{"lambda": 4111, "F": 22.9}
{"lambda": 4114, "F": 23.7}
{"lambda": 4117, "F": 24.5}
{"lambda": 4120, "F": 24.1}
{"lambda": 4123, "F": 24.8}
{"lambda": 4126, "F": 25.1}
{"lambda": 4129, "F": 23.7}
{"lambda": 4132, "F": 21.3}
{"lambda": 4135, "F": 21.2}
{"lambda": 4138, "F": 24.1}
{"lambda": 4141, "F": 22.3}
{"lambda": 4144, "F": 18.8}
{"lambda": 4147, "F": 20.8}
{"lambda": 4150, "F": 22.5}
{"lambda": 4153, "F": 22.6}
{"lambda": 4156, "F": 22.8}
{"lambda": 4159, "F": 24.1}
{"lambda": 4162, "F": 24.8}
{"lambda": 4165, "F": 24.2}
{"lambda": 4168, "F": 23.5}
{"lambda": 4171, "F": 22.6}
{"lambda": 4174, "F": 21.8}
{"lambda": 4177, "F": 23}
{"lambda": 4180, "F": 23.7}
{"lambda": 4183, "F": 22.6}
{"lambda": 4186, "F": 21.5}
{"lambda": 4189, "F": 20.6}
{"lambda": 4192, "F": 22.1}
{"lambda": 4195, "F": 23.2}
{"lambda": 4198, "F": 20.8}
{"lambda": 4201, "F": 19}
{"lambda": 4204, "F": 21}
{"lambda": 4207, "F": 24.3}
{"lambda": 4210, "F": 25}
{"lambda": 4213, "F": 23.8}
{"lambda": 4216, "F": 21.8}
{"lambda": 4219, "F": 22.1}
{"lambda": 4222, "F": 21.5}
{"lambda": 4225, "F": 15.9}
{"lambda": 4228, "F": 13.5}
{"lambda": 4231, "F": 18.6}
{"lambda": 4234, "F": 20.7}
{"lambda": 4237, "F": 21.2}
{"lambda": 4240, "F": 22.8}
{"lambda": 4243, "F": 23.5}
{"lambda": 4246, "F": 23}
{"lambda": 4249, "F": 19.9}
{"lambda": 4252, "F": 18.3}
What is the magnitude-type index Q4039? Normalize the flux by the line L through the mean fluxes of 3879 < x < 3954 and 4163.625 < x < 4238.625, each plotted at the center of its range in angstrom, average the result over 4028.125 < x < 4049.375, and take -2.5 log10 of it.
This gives -0.21 mag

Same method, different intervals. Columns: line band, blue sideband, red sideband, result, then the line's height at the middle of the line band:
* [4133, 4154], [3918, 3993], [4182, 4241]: -0.176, 18.5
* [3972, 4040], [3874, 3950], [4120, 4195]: -0.218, 15.7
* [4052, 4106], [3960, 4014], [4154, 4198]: -0.115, 19.3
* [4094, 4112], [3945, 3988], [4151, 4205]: -0.174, 18.8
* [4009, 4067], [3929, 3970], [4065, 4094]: -0.160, 17.8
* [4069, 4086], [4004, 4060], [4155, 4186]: 0.044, 21.4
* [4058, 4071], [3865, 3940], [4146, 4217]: -0.059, 18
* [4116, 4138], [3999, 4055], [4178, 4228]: -0.118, 21.1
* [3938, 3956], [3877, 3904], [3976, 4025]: 0.374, 16.2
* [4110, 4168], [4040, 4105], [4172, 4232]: -0.092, 21.2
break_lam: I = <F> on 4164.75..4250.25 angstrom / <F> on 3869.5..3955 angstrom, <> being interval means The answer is 1.9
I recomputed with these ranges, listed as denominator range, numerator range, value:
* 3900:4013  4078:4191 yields 1.70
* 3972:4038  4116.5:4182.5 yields 1.20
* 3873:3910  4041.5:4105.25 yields 1.69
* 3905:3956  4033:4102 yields 1.88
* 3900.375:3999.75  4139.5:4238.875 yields 1.74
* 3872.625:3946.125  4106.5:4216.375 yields 2.02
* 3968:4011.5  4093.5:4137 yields 1.35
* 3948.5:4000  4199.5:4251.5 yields 1.48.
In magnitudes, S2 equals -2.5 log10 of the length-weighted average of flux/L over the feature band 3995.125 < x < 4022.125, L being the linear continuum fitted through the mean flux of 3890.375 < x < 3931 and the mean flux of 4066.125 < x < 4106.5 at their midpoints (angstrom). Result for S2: -0.17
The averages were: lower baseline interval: 12.9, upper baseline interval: 21.9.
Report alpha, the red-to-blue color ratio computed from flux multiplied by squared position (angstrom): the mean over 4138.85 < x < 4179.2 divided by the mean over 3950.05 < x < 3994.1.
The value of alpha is 1.85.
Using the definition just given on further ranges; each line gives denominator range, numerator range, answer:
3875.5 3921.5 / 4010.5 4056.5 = 1.67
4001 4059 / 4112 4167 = 1.18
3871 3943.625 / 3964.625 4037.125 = 1.65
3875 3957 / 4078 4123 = 2.20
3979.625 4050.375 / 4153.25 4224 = 1.22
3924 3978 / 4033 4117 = 2.44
